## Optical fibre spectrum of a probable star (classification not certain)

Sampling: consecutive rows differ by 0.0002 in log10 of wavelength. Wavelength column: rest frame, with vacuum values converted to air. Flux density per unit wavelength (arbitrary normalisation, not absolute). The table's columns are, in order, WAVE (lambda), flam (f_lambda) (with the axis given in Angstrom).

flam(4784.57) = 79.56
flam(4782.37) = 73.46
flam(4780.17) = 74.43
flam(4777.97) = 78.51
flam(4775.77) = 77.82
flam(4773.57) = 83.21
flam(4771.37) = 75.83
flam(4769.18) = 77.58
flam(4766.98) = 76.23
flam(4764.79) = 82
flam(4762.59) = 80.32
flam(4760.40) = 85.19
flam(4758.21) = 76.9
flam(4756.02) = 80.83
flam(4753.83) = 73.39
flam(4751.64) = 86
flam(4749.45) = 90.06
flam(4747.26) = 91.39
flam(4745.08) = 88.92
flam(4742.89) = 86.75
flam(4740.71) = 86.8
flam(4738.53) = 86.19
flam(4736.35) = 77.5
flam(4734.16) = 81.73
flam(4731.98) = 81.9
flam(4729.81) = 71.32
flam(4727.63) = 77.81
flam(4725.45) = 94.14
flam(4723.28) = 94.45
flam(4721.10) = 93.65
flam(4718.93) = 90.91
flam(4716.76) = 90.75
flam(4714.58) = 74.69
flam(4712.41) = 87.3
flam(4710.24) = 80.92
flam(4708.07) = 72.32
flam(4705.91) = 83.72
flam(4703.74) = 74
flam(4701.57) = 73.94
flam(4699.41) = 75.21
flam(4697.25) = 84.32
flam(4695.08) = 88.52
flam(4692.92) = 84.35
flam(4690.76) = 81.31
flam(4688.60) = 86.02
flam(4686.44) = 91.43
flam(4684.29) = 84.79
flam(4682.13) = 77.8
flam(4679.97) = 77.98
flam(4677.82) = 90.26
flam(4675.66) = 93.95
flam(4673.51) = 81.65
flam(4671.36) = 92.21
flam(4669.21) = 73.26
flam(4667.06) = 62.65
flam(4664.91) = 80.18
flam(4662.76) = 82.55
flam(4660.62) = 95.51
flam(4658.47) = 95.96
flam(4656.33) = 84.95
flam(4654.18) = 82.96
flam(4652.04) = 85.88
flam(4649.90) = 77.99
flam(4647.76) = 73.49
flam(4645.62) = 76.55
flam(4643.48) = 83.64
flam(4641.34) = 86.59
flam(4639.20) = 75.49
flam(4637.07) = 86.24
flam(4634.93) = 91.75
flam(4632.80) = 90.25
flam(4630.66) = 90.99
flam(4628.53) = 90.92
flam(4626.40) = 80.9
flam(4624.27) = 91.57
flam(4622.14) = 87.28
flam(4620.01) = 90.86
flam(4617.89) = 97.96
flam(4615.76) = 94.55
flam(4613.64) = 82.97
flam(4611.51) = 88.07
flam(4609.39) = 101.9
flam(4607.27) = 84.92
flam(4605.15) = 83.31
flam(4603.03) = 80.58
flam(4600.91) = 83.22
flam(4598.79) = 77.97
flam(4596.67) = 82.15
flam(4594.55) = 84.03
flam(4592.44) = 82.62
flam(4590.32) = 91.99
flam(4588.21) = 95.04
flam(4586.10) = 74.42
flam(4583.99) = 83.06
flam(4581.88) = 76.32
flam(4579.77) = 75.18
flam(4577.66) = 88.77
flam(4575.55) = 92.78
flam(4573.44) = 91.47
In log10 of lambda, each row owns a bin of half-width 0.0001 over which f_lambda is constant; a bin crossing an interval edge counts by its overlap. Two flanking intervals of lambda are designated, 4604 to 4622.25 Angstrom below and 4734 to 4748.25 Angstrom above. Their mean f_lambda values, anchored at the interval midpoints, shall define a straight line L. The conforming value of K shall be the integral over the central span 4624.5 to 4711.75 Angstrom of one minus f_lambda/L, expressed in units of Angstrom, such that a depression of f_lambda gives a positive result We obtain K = 5.2 Angstrom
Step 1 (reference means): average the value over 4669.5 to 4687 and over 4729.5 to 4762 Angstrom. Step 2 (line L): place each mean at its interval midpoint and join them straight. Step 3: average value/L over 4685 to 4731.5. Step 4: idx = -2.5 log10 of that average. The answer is 0.01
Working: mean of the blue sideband 85.5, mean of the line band 83.4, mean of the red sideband 83.2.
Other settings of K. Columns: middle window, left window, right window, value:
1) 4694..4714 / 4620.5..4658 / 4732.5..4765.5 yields 1.0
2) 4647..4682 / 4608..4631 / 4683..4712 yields 1.0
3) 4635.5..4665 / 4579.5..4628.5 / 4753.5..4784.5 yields 0.1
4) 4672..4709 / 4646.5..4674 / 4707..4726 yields 0.8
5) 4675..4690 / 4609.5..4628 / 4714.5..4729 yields 0.6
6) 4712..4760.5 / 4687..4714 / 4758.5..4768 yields -2.3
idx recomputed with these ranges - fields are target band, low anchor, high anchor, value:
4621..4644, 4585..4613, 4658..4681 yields -0.029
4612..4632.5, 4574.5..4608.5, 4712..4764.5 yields -0.074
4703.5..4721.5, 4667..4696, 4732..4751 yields 0.023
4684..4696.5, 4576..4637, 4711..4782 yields -0.022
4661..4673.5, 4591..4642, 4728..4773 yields 0.073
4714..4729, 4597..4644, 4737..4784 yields -0.064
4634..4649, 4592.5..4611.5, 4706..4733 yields 0.037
